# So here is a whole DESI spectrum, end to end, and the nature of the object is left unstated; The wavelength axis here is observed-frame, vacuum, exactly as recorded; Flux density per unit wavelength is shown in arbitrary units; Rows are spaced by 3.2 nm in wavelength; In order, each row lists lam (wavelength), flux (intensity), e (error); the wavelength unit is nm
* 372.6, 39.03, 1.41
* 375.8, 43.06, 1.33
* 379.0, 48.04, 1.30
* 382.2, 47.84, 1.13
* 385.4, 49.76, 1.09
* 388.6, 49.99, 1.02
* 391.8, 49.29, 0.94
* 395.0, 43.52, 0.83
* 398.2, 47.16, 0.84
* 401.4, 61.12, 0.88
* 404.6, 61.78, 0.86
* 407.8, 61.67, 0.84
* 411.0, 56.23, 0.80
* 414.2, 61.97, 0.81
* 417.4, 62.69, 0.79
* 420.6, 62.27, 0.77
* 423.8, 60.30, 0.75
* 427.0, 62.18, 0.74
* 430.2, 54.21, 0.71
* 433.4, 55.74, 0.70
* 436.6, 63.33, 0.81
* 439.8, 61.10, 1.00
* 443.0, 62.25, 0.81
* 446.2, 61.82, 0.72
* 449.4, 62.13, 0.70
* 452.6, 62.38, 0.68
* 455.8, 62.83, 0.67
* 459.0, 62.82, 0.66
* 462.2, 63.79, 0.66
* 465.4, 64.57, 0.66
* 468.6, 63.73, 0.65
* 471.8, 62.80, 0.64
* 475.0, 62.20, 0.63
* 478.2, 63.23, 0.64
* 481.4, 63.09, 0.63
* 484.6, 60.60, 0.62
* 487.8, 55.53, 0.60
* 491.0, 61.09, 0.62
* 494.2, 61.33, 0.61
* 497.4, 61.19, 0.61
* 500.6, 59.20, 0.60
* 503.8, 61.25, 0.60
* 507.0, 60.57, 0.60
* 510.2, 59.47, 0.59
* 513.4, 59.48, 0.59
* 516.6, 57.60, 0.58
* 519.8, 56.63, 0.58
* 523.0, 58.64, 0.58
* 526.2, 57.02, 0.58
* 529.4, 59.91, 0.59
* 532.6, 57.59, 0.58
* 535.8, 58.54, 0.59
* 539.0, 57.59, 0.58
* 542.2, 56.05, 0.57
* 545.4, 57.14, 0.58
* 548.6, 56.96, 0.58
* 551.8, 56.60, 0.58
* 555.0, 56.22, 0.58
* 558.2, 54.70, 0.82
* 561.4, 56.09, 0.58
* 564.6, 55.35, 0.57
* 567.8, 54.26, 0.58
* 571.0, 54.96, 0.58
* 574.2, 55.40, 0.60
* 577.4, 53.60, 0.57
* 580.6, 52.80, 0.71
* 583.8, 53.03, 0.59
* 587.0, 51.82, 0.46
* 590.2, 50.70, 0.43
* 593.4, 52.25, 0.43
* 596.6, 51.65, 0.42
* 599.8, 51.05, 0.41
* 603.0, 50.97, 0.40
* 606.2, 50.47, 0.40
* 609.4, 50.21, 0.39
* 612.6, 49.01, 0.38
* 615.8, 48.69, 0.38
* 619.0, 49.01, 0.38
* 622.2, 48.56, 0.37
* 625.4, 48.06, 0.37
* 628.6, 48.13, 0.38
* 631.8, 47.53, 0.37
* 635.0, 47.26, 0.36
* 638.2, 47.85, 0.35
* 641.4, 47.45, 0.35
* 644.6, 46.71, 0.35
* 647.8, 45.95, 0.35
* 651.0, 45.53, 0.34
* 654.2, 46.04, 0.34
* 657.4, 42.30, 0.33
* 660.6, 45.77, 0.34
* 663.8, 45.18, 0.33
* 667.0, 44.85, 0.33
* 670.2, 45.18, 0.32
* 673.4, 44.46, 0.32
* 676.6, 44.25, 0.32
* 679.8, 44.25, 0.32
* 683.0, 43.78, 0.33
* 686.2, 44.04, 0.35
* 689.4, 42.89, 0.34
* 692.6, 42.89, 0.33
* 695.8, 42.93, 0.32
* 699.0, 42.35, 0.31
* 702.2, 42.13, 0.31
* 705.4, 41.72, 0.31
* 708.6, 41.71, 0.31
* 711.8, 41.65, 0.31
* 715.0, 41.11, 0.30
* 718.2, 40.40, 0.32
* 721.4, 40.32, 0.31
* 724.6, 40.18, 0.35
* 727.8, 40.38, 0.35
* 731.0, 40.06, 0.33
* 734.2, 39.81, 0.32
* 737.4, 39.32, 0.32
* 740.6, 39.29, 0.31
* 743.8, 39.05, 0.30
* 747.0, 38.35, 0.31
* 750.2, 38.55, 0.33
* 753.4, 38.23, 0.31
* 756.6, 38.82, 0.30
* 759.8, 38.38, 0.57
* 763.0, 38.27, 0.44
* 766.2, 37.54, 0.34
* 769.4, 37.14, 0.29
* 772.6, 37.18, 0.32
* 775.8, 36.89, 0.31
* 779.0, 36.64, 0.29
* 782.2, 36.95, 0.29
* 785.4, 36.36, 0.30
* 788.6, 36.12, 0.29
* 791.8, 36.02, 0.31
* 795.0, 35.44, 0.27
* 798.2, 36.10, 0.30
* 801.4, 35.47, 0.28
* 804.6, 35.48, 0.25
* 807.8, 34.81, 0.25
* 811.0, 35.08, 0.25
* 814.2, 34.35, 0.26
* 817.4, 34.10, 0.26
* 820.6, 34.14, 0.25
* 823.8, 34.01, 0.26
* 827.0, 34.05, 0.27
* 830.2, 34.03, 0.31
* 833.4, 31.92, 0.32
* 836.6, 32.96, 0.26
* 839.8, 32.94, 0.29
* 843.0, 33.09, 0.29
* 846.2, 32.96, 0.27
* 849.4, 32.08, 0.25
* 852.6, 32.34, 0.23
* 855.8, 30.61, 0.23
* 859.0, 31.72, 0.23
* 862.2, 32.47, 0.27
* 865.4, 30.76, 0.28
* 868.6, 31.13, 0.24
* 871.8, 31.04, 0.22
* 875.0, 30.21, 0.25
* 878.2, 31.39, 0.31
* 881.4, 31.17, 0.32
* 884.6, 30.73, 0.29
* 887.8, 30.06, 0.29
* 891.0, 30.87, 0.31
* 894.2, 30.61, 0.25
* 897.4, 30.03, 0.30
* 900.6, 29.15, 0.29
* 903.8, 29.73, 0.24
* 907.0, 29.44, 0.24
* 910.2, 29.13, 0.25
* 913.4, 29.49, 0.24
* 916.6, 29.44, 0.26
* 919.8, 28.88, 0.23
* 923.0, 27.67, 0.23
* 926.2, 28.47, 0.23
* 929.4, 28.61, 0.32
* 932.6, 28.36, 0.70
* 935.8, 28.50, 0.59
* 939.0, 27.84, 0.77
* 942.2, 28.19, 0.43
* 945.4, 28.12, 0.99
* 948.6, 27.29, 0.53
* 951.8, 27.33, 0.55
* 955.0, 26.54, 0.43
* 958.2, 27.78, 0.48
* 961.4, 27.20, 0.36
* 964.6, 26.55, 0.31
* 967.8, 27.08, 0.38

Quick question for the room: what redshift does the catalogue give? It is 0.000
